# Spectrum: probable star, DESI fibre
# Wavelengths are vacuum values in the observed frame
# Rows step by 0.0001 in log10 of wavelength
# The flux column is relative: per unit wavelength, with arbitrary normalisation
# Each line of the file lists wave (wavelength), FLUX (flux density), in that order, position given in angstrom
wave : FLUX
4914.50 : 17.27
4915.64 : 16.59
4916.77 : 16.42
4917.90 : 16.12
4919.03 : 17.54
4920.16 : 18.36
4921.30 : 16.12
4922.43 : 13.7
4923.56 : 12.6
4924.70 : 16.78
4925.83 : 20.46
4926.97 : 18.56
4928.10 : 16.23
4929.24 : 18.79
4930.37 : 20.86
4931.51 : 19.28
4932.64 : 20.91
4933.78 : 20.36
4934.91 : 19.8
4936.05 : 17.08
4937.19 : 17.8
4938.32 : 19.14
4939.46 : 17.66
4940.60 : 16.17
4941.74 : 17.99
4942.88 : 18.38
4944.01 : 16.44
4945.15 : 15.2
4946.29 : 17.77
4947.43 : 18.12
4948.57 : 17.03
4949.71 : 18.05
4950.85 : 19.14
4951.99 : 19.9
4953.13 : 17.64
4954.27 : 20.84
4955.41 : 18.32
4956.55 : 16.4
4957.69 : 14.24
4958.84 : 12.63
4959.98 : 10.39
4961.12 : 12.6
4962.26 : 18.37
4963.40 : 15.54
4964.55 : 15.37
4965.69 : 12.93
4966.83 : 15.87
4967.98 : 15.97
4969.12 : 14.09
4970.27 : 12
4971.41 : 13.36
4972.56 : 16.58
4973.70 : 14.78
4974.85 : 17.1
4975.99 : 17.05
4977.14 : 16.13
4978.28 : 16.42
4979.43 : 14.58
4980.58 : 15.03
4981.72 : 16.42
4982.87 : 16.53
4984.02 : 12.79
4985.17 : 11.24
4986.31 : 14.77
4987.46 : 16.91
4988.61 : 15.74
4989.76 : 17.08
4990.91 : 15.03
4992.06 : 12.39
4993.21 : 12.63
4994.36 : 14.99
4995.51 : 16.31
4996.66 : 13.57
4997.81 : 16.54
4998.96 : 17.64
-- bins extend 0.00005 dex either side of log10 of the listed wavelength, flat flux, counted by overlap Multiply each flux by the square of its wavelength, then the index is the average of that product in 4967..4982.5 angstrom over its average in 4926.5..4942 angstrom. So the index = 0.8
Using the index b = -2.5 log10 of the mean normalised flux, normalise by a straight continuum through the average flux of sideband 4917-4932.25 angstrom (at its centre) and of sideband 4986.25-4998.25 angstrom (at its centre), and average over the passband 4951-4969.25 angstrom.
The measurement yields 0.02 mag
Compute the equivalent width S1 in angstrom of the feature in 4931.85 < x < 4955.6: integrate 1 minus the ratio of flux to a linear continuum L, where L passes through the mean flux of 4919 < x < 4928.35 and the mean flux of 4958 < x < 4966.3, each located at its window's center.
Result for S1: -4.7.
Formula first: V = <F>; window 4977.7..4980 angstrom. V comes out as 15.5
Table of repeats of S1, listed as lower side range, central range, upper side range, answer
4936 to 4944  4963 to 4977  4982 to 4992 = 0.73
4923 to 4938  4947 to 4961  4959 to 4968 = -0.97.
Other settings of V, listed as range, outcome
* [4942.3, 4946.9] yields 17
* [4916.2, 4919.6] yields 16.7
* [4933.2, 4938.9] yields 18.8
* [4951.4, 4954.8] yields 19.4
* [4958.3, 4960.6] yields 11.5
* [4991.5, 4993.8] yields 12.5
